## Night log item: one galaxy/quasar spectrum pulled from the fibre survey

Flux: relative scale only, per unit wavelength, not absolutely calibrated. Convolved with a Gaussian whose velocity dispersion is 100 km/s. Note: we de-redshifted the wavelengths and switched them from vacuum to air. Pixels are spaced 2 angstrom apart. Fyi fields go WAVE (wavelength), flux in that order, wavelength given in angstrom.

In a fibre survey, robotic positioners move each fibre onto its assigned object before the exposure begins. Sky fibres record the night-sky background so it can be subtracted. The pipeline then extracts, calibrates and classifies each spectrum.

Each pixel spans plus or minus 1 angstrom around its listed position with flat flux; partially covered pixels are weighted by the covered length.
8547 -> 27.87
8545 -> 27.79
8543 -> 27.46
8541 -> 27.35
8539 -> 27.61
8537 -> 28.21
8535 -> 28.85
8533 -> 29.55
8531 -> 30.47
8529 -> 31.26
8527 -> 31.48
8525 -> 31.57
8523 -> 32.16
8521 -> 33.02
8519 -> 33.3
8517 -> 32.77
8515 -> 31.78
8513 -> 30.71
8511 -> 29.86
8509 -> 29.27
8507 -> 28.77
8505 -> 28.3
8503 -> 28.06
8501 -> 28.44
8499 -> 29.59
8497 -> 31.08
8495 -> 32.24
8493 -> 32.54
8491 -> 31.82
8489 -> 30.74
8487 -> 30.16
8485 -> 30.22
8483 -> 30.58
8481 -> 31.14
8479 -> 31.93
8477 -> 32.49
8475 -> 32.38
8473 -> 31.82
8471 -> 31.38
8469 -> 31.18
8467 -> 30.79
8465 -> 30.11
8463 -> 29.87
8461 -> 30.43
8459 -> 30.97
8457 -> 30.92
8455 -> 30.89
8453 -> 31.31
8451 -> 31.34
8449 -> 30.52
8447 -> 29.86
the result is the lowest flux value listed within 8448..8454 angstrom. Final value 30.52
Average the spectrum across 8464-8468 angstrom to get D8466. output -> 30.4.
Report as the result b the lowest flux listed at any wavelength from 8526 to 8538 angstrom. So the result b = 28.21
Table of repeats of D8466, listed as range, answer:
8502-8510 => 28.6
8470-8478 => 32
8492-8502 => 30.8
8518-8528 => 32.3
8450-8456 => 31.2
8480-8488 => 30.5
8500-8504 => 28.2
